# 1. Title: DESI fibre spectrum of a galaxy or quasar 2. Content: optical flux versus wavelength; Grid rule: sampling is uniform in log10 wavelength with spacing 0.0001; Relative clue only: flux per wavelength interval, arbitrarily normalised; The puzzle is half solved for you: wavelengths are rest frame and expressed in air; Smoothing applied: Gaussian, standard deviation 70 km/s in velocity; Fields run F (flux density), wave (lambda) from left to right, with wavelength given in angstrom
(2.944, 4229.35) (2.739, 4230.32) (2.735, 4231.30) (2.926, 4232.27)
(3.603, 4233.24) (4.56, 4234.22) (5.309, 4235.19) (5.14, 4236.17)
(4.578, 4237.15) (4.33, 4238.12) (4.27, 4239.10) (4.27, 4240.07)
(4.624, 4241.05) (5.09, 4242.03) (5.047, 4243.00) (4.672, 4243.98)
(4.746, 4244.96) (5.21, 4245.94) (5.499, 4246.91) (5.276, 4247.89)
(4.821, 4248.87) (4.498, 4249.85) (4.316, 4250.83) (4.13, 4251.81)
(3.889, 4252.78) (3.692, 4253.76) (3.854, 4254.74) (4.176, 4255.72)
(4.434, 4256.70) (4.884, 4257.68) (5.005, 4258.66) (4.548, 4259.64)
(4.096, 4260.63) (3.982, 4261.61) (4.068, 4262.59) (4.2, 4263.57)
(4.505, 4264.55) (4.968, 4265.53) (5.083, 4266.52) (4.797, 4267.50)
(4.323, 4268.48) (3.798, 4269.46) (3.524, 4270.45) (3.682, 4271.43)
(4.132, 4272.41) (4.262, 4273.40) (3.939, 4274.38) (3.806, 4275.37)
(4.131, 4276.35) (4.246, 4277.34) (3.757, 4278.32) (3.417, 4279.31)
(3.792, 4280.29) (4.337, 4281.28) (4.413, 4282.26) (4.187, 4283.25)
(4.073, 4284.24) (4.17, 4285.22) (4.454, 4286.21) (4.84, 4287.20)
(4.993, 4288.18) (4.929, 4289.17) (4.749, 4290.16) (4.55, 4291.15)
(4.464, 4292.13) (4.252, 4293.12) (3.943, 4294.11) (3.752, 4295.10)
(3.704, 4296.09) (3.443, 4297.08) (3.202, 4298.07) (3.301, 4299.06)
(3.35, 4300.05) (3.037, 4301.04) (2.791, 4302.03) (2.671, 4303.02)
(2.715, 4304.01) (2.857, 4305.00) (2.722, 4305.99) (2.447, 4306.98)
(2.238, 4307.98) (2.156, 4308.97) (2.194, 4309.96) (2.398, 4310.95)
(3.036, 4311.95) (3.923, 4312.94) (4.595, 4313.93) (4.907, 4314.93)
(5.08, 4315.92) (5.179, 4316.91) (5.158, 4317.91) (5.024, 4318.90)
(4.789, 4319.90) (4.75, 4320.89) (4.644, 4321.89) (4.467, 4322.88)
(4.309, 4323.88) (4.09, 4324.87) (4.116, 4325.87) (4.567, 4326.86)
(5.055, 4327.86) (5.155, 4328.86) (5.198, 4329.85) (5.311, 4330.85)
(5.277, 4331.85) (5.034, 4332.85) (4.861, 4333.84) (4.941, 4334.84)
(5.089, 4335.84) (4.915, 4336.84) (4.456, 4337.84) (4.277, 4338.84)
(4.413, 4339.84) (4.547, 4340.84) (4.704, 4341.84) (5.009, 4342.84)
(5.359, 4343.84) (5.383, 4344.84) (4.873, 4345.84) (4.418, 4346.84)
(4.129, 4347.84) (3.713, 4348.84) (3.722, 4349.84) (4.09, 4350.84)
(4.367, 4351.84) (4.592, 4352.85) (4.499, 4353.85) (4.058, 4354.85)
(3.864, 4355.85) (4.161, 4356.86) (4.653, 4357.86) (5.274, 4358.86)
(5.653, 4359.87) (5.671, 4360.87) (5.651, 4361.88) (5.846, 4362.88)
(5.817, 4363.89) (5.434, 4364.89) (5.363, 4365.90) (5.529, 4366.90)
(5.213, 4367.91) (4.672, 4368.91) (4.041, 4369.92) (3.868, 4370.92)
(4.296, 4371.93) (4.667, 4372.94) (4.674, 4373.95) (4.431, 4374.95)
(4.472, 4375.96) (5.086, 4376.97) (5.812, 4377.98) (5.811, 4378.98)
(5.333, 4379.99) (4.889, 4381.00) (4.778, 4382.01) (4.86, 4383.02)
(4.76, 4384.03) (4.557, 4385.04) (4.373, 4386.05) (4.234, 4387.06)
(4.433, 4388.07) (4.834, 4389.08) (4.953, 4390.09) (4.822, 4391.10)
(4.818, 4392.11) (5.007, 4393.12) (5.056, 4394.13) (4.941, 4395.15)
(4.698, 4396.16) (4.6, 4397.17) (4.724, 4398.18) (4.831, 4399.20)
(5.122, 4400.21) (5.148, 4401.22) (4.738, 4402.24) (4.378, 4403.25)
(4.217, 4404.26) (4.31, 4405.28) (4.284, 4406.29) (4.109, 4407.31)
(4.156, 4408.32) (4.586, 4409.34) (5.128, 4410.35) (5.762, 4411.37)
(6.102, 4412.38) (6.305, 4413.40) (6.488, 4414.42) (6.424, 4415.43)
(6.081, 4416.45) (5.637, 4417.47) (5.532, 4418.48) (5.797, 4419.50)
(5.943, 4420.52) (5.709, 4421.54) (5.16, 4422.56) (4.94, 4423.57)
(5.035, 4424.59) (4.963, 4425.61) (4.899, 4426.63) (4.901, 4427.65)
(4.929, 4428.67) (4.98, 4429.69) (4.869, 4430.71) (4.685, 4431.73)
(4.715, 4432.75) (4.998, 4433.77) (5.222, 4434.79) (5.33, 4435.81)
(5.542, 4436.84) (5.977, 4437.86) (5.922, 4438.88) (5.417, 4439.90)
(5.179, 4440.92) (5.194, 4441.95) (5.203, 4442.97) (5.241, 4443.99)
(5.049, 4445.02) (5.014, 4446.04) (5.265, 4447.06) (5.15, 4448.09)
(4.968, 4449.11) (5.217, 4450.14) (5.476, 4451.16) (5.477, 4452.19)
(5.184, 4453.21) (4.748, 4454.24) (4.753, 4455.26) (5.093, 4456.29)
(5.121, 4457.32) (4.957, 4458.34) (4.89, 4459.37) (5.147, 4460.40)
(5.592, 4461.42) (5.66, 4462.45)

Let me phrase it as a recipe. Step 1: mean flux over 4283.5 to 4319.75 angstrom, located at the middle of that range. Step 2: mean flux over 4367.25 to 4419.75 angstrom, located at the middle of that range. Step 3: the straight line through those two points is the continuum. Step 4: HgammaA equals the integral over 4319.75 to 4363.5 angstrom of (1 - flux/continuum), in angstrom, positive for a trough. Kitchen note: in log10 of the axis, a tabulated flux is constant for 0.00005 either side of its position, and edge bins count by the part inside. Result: -4.6 angstrom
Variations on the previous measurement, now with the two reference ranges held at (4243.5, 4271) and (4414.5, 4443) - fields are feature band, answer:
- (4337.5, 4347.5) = 0.3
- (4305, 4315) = 3.7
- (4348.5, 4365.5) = 0.7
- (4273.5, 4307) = 5.8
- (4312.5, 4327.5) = 0.4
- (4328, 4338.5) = -0.3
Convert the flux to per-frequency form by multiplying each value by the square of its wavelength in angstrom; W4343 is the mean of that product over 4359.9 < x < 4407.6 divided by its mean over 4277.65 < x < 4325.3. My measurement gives 1.30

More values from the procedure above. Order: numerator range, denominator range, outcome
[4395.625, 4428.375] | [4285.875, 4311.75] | 1.57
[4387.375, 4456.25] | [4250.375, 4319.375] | 1.38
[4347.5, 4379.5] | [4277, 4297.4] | 1.18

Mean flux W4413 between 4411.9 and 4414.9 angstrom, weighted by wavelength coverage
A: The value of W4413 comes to 6.28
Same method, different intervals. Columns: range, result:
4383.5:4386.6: 4.56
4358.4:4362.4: 5.56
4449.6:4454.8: 5.22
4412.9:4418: 6.19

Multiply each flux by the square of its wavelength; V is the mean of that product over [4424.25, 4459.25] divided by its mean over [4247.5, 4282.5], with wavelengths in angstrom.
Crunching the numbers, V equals 1.31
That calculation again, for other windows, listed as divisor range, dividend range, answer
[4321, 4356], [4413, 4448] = 1.21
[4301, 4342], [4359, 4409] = 1.20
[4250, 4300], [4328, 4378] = 1.19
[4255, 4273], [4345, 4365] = 1.14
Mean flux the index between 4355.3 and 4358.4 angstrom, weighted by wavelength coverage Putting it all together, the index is 4.24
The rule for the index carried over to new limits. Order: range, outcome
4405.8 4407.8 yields 4.19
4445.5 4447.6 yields 5.14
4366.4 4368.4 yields 5.37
